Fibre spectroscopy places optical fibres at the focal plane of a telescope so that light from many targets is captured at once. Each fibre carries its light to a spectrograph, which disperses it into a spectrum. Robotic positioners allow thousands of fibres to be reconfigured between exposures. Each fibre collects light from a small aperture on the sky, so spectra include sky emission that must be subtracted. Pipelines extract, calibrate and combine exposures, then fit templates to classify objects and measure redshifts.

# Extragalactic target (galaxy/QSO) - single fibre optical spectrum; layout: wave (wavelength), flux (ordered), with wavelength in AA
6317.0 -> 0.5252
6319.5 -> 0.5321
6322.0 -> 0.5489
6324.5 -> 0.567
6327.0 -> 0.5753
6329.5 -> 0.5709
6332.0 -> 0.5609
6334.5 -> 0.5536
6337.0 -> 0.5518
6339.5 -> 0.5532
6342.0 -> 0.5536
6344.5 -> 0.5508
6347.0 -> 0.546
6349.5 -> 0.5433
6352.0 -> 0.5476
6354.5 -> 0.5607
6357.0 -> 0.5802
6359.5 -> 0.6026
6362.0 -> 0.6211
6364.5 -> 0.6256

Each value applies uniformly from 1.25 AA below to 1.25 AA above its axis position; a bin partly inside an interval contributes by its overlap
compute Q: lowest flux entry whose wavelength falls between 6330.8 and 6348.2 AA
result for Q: 0.546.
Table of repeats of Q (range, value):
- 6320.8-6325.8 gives 0.5489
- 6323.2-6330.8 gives 0.567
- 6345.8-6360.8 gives 0.5433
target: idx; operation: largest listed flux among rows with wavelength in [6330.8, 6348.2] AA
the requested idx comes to 0.5609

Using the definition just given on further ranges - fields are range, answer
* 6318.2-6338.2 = 0.5753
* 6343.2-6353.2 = 0.5508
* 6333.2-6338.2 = 0.5536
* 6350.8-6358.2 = 0.5802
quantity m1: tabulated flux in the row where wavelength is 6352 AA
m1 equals 0.5476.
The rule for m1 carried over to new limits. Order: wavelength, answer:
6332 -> 0.5609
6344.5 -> 0.5508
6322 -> 0.5489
